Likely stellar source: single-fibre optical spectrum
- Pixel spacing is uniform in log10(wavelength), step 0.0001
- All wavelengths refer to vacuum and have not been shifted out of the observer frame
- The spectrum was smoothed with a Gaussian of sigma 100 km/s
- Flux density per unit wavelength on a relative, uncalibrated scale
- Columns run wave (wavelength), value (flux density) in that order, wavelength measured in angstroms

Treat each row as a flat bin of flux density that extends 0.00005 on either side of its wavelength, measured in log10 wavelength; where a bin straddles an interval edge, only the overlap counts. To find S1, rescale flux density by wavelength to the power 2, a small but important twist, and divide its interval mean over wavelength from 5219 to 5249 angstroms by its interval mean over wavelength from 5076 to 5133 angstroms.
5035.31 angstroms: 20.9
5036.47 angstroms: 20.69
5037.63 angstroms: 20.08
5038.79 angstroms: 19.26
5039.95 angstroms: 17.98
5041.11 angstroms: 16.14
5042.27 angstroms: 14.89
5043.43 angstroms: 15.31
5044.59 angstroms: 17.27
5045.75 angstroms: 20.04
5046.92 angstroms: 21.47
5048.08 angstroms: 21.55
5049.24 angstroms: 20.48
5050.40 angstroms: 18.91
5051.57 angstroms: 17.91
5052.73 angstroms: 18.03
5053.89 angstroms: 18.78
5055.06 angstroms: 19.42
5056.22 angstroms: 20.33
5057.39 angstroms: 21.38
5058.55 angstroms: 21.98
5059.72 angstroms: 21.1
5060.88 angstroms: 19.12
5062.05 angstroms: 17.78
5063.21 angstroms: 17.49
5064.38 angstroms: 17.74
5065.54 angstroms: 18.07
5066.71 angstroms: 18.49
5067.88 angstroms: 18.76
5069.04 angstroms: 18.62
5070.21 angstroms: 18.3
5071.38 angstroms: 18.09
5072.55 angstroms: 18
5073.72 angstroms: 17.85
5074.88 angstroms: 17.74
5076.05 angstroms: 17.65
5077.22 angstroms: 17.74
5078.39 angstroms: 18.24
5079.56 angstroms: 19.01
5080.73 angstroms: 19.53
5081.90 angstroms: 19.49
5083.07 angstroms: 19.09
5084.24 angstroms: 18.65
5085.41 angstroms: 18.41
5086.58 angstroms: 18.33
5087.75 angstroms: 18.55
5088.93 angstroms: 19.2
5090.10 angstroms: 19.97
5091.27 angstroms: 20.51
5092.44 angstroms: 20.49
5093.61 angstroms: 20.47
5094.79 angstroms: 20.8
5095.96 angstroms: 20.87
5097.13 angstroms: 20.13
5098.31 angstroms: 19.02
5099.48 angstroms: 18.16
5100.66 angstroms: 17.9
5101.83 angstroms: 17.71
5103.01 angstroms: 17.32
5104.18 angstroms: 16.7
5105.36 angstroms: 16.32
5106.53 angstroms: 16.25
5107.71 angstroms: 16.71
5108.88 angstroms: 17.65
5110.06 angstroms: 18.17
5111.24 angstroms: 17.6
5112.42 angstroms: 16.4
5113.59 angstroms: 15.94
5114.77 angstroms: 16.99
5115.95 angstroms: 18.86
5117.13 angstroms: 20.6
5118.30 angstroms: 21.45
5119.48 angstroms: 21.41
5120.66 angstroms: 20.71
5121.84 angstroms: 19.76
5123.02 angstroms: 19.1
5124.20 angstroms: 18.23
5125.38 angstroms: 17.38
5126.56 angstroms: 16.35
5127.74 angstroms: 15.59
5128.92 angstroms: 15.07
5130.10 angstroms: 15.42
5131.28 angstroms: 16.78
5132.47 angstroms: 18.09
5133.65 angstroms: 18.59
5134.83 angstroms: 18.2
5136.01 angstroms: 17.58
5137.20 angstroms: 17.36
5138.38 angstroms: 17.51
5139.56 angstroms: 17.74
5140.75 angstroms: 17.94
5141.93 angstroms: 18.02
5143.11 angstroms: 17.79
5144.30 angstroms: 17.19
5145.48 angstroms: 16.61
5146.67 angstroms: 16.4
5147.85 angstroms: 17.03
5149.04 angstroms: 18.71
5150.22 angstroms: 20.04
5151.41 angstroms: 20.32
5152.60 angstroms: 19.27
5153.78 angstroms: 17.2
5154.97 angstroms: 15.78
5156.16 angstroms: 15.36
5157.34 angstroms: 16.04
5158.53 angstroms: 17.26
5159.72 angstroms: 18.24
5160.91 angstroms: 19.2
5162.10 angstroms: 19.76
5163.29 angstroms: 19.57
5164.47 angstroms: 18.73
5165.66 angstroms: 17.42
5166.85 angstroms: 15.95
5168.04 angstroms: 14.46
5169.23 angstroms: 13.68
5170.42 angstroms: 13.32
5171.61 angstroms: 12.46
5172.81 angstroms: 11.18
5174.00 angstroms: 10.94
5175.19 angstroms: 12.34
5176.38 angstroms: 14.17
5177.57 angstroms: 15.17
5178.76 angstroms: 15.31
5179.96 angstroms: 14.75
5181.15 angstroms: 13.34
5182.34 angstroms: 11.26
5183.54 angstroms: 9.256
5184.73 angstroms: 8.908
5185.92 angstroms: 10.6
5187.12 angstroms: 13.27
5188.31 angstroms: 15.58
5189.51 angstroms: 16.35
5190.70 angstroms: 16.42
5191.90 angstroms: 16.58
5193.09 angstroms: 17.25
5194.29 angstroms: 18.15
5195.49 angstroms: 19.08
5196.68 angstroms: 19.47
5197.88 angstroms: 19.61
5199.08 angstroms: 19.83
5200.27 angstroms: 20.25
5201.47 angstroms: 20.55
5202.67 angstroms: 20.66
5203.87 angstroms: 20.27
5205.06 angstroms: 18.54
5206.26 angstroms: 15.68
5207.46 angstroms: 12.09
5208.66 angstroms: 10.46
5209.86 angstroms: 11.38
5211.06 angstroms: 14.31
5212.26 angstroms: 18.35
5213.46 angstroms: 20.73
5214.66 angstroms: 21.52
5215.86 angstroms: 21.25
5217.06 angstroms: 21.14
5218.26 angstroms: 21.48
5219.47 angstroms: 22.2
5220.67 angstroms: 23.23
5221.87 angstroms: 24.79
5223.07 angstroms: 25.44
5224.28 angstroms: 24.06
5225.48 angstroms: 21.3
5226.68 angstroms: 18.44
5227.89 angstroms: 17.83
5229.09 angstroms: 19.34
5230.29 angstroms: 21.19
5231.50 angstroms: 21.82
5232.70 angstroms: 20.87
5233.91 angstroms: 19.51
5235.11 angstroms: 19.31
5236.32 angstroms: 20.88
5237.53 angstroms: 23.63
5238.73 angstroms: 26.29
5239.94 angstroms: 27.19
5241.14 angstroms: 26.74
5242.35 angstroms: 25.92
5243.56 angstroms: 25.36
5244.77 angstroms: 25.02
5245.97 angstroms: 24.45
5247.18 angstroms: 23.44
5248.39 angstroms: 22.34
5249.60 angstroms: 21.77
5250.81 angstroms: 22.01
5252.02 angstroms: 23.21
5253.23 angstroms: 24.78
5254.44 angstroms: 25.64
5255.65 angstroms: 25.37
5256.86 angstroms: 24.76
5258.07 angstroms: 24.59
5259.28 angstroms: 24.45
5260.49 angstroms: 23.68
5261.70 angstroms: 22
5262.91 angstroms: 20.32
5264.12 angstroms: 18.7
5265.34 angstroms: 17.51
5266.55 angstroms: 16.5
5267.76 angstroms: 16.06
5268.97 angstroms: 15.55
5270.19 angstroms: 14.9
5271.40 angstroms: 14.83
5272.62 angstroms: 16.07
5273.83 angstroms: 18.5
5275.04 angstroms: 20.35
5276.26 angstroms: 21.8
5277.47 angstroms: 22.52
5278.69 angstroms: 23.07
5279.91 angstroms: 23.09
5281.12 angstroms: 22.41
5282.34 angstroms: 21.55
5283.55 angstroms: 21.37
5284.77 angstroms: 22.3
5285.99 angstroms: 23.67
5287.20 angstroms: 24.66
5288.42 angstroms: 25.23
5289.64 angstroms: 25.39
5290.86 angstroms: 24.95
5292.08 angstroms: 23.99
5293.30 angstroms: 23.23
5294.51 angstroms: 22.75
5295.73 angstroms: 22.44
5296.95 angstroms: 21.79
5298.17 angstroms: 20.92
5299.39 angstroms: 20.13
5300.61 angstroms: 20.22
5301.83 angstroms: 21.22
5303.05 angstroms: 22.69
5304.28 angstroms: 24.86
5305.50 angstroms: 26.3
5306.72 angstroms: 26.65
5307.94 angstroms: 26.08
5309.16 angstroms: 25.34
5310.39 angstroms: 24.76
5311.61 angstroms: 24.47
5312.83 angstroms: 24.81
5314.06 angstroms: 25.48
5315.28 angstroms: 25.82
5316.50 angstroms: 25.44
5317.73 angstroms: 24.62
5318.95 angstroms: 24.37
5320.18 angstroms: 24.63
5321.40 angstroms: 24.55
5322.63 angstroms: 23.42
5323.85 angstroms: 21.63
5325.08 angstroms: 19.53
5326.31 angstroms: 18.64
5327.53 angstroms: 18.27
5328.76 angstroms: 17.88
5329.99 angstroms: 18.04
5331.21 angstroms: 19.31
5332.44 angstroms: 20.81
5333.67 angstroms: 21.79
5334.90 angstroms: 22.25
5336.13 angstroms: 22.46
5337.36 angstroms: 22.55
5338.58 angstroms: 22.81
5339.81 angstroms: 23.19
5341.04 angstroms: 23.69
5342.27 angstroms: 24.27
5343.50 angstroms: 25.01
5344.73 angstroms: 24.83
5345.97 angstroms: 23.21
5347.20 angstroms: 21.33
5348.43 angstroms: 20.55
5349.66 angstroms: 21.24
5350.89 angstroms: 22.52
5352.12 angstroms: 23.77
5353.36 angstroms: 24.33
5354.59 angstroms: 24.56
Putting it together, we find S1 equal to 1.31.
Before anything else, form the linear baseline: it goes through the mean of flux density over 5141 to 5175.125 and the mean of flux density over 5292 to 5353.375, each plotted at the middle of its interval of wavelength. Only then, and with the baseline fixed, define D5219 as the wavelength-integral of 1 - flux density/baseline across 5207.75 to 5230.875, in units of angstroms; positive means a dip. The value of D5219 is -1.0 angstroms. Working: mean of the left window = 16.7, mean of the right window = 22.8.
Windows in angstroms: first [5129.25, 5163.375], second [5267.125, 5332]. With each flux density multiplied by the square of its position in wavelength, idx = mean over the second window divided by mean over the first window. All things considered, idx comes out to 1.33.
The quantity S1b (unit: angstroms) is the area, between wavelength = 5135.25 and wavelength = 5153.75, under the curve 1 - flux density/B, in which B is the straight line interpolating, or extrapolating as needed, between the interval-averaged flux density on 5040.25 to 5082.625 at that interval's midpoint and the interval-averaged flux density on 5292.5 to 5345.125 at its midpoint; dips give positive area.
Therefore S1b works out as 1.9 angstroms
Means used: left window 18.7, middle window 17.9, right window 22.9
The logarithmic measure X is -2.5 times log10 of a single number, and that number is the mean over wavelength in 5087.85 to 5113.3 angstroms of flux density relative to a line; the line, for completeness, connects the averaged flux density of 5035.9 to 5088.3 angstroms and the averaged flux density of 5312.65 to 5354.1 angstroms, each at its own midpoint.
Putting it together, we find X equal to 0.05 mag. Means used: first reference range 18.8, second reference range 22.5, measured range 18.5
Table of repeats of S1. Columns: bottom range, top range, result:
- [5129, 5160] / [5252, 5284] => 1.25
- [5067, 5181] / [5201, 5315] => 1.30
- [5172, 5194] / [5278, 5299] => 1.77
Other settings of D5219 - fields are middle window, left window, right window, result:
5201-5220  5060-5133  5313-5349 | 2.1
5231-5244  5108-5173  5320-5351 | -2.5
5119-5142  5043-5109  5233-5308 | 2.3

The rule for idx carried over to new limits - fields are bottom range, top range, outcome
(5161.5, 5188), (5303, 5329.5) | 1.79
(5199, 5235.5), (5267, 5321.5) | 1.18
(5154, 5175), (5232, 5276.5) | 1.42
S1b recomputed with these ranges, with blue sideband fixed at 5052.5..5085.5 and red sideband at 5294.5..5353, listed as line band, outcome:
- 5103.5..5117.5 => 1.6 angstroms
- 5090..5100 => -0.4 angstroms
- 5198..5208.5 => 1.4 angstroms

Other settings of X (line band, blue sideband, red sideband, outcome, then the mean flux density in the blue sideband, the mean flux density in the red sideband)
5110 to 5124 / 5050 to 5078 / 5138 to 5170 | -0.05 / 18.7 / 17.5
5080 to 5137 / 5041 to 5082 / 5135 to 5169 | -0.01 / 18.7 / 17.6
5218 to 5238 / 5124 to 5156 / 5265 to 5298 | -0.10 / 17.4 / 21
